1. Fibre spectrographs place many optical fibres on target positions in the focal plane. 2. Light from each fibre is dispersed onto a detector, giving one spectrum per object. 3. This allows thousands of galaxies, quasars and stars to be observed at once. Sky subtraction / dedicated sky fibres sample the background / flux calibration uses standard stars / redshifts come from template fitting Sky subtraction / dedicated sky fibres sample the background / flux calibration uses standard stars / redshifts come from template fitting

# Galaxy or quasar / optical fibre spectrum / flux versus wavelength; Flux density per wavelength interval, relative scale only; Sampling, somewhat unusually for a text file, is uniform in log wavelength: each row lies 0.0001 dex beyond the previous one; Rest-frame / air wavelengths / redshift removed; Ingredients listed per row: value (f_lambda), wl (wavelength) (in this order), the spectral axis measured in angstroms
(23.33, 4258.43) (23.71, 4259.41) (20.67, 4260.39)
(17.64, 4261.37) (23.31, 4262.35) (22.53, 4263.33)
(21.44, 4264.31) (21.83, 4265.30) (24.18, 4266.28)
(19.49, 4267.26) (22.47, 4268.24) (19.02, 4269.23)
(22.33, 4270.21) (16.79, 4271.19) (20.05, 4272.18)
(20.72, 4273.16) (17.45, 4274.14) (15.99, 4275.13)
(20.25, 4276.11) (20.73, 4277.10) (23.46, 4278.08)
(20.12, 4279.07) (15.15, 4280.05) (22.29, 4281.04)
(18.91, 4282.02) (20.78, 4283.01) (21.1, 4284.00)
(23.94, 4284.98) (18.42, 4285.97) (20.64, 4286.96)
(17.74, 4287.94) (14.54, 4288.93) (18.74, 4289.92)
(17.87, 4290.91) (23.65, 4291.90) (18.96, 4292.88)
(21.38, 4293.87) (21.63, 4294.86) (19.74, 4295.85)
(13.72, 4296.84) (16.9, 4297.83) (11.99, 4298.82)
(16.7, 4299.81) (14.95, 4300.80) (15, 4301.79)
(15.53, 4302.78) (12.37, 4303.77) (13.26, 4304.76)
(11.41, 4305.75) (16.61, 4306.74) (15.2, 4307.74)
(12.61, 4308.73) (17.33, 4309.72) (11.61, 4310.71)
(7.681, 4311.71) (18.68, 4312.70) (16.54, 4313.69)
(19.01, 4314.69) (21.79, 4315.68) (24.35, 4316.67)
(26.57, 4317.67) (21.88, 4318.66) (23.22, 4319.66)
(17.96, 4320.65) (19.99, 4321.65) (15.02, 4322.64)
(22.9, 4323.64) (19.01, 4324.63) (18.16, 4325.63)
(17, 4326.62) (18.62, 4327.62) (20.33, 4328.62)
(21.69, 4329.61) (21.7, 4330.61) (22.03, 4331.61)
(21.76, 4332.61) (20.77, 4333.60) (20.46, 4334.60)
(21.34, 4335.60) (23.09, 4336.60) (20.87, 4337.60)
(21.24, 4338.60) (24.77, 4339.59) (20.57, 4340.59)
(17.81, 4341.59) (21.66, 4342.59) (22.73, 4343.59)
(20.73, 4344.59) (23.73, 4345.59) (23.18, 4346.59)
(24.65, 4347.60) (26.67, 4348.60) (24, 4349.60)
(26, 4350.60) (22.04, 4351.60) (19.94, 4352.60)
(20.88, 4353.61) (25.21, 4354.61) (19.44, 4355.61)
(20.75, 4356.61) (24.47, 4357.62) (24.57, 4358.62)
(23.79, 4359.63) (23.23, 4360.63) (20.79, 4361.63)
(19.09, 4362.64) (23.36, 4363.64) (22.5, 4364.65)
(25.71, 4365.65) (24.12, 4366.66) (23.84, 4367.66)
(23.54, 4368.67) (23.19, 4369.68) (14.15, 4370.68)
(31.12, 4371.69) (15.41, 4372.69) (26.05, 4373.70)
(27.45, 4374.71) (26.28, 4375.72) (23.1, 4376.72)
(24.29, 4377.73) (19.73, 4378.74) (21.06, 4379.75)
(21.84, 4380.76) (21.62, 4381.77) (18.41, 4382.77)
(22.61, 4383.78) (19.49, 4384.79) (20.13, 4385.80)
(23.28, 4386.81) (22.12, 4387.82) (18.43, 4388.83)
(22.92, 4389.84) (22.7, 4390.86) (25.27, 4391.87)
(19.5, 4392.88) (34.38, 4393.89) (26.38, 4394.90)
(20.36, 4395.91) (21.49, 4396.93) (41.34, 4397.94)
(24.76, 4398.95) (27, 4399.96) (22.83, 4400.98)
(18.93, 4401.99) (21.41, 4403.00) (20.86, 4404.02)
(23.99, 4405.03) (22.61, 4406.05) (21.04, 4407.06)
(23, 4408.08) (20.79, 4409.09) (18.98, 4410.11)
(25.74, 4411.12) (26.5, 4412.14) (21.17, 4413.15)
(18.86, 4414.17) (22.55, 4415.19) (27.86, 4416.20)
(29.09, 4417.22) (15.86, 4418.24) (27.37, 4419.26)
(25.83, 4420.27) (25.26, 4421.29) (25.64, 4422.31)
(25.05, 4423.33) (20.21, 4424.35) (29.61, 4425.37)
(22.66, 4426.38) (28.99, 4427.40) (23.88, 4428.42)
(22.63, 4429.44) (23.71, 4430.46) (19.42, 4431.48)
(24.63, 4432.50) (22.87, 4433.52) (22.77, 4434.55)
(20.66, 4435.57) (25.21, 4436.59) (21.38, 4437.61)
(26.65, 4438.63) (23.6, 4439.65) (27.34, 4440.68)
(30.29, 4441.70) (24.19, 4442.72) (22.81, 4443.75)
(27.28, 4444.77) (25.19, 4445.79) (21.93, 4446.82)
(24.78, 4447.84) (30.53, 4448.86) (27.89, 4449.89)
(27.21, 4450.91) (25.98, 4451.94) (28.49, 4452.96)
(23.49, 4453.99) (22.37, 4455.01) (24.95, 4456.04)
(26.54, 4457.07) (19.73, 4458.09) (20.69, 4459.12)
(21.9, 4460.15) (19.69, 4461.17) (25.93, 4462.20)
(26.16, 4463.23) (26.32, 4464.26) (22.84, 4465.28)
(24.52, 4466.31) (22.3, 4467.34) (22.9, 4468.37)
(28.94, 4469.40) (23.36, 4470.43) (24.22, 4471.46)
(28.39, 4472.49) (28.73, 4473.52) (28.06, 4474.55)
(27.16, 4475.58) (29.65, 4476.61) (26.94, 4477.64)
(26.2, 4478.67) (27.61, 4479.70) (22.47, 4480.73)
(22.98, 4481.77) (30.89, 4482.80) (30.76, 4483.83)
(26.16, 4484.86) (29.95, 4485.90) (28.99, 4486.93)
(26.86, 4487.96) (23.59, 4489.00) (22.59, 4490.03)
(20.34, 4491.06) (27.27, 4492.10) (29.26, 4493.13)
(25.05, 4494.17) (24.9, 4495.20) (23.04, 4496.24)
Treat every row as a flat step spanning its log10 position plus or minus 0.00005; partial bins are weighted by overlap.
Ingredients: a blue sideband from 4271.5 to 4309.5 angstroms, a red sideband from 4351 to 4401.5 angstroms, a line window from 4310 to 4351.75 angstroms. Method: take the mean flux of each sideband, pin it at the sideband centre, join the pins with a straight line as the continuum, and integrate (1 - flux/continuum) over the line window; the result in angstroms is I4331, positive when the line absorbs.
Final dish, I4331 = -0.8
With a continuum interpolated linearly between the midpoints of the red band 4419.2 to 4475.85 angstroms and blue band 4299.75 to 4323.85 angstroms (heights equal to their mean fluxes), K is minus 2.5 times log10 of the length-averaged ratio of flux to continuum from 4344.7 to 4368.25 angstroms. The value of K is -0.18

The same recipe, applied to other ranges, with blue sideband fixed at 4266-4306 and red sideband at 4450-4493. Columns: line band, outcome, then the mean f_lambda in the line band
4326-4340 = -0.039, 21.1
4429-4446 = 0.005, 24.1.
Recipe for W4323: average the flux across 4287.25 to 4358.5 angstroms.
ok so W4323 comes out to 19.5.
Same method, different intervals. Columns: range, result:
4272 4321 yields 18.1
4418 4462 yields 24.4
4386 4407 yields 23.9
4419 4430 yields 25.2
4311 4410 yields 22.1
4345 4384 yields 22.9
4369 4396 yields 22.7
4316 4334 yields 20.7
